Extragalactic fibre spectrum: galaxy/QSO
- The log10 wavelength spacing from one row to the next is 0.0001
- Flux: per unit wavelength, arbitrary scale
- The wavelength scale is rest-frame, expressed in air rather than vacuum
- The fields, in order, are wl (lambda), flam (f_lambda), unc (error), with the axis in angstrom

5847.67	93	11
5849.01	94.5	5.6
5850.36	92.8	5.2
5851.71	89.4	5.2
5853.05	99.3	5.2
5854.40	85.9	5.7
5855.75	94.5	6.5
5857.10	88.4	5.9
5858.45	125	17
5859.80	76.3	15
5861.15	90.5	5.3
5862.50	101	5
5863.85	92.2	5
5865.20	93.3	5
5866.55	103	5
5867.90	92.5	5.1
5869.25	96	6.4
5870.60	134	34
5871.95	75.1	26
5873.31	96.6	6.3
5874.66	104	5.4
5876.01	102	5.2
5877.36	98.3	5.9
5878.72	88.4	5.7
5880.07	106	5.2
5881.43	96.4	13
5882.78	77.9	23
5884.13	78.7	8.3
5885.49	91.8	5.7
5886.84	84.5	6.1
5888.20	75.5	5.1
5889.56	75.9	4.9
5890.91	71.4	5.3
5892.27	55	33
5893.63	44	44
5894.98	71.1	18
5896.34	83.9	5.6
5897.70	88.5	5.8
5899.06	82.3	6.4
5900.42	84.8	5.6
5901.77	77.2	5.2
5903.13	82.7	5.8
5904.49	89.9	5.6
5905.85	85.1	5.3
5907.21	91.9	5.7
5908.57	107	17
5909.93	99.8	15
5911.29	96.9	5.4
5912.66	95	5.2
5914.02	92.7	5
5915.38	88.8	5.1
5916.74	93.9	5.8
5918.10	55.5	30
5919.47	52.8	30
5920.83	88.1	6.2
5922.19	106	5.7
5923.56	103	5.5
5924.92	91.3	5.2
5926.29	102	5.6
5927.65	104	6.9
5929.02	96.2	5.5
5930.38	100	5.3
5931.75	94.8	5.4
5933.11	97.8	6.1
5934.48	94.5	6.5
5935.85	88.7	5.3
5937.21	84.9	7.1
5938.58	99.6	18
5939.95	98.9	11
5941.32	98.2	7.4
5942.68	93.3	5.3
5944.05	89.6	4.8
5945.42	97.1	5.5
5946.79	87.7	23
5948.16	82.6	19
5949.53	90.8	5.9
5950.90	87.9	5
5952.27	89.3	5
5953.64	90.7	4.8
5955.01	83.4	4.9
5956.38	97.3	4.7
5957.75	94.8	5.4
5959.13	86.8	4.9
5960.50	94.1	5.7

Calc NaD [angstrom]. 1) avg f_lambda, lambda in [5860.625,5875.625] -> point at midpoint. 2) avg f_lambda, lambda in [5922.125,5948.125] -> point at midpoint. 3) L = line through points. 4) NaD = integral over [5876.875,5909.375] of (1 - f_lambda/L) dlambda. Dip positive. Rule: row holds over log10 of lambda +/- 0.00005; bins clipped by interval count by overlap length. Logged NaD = 4.82 angstrom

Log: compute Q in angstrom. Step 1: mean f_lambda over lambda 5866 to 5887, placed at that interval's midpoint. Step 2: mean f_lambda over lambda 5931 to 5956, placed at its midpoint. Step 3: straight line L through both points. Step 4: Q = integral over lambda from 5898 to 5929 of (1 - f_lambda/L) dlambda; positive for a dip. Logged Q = 1.24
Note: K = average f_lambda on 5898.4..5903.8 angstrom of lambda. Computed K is 81.8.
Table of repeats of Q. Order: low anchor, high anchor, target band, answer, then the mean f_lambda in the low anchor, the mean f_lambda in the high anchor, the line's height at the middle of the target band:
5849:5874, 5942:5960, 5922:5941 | -1.18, 95.8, 90.1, 91.4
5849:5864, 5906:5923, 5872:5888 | 0.03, 94.2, 89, 92.1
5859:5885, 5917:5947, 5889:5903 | 2.99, 95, 92.1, 93.8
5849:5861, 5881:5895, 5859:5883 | -3.42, 93.8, 74.6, 84.5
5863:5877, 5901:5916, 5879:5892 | 1.71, 98.9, 91.5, 96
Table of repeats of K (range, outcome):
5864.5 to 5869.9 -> 96.2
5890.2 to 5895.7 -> 60.7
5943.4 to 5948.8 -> 89.3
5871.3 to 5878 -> 95.3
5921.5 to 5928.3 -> 101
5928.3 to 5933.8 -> 97.2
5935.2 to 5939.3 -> 91.2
